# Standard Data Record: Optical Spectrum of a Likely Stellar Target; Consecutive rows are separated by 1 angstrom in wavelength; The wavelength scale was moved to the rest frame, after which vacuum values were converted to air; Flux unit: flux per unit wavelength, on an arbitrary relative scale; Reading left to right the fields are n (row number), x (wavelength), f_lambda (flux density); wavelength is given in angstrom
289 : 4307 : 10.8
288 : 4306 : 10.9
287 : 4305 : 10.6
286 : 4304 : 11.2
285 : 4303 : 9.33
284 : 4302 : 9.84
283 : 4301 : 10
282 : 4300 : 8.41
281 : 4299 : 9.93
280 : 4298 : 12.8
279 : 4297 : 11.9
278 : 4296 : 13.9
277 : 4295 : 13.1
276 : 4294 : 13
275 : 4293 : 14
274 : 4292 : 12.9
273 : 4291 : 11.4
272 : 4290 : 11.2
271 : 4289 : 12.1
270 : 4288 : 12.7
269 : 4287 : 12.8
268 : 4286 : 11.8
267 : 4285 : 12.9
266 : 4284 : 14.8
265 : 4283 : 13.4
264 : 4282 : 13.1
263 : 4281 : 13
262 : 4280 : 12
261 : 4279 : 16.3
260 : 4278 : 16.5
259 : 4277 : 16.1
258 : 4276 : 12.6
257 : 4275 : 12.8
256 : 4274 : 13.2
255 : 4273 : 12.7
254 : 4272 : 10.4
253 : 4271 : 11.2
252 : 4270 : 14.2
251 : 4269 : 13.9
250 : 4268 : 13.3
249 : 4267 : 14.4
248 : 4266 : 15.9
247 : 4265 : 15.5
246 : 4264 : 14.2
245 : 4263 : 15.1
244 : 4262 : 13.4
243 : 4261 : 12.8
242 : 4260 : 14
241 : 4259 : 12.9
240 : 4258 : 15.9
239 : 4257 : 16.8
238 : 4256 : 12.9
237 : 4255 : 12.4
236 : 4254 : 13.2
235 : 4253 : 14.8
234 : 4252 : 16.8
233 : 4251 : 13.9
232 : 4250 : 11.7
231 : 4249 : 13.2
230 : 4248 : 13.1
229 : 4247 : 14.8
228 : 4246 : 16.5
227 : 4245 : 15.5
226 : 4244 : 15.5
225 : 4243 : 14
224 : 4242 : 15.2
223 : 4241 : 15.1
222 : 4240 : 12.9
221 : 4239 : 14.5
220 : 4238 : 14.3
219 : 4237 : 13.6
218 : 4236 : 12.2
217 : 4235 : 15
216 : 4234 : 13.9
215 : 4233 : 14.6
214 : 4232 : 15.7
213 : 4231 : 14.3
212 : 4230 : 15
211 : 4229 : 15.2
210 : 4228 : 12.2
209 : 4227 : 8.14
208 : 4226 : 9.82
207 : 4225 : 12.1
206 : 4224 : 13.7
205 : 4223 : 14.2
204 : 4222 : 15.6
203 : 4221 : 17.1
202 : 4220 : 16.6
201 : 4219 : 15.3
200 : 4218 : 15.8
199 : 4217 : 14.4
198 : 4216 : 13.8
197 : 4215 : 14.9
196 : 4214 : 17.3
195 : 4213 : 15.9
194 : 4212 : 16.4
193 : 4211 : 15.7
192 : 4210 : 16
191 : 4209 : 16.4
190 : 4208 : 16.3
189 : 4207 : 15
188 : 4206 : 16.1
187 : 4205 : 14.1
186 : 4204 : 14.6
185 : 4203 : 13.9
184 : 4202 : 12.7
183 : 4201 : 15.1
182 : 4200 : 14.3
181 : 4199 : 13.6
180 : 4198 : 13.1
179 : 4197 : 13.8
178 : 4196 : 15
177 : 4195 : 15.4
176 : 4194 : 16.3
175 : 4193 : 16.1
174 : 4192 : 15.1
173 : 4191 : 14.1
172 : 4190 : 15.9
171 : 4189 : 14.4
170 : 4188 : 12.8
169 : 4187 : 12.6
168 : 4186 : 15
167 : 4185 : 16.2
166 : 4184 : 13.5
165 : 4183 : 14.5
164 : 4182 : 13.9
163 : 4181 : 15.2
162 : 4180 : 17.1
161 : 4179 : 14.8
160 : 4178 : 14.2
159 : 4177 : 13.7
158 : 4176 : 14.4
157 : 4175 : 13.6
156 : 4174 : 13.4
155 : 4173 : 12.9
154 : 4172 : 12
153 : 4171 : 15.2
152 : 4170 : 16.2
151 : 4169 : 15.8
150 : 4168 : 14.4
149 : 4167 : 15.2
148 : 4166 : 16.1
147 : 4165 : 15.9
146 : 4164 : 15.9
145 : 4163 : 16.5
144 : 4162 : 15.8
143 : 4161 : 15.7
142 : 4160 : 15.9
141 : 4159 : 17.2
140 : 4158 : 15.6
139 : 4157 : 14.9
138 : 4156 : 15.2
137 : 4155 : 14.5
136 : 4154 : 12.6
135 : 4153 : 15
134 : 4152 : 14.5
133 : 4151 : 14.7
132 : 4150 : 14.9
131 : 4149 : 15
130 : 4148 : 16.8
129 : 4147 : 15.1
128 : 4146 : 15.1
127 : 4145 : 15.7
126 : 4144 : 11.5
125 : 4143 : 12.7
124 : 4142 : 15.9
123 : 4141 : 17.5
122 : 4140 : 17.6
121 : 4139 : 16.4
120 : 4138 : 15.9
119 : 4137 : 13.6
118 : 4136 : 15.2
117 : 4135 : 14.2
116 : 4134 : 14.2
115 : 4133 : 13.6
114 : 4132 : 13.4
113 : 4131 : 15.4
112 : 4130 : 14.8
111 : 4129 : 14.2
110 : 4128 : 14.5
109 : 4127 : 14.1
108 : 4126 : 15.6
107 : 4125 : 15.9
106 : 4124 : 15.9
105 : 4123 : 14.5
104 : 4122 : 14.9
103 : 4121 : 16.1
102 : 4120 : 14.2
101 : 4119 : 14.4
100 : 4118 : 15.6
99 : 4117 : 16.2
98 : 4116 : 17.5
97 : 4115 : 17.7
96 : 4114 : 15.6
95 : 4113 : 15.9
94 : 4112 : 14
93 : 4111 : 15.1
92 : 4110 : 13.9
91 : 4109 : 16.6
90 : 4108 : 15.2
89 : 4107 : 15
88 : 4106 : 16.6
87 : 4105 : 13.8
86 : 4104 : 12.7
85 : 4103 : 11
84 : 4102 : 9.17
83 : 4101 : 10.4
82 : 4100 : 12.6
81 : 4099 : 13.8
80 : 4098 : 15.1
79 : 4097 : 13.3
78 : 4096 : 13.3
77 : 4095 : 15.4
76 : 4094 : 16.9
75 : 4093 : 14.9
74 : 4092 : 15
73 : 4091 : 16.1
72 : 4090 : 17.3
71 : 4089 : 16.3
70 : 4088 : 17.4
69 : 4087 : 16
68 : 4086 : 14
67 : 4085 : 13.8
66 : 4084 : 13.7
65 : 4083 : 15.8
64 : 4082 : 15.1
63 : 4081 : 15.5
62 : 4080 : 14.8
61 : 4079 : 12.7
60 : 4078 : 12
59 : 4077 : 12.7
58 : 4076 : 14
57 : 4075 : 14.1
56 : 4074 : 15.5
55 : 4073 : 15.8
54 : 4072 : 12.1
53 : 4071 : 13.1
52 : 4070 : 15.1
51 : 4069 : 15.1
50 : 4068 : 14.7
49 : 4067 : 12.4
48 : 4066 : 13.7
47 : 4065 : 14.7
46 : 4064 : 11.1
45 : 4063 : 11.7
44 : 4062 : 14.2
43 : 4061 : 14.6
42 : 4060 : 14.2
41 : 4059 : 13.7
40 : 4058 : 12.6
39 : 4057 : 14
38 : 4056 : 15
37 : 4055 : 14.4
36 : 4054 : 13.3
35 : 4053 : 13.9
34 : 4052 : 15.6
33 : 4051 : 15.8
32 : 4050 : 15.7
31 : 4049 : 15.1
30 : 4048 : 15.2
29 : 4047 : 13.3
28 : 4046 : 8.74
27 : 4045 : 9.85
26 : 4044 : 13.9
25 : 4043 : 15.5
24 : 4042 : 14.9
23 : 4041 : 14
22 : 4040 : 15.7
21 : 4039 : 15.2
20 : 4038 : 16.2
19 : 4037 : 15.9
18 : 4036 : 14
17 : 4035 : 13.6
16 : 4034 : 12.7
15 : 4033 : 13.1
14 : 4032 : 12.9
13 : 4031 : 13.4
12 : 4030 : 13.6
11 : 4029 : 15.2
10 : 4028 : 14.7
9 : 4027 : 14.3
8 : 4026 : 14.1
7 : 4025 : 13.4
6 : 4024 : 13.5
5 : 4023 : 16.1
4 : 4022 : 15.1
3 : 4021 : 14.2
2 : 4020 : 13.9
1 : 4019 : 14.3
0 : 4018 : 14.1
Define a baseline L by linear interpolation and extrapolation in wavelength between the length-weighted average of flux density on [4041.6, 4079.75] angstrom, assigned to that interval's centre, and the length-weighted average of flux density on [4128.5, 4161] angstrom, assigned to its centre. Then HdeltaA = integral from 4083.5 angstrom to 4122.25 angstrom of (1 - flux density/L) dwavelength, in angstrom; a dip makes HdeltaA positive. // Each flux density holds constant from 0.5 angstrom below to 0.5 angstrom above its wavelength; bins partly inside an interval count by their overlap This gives -1.1 angstrom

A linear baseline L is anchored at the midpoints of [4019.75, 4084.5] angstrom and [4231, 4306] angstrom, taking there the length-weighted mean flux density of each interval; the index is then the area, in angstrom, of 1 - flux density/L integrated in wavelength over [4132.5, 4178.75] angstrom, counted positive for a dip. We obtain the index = -4.1 angstrom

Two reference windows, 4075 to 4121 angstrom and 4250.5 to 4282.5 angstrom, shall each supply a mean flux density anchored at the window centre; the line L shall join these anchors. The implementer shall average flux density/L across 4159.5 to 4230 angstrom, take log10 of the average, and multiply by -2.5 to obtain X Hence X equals -0.04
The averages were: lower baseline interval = 14.6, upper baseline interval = 13.9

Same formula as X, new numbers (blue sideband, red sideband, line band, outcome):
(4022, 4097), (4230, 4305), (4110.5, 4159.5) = -0.085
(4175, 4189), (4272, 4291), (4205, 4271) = -0.055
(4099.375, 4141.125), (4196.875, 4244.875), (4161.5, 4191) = -0.008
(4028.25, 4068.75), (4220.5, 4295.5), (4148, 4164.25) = -0.107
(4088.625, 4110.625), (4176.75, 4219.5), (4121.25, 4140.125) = -0.032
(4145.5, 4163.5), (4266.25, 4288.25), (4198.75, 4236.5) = -0.018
